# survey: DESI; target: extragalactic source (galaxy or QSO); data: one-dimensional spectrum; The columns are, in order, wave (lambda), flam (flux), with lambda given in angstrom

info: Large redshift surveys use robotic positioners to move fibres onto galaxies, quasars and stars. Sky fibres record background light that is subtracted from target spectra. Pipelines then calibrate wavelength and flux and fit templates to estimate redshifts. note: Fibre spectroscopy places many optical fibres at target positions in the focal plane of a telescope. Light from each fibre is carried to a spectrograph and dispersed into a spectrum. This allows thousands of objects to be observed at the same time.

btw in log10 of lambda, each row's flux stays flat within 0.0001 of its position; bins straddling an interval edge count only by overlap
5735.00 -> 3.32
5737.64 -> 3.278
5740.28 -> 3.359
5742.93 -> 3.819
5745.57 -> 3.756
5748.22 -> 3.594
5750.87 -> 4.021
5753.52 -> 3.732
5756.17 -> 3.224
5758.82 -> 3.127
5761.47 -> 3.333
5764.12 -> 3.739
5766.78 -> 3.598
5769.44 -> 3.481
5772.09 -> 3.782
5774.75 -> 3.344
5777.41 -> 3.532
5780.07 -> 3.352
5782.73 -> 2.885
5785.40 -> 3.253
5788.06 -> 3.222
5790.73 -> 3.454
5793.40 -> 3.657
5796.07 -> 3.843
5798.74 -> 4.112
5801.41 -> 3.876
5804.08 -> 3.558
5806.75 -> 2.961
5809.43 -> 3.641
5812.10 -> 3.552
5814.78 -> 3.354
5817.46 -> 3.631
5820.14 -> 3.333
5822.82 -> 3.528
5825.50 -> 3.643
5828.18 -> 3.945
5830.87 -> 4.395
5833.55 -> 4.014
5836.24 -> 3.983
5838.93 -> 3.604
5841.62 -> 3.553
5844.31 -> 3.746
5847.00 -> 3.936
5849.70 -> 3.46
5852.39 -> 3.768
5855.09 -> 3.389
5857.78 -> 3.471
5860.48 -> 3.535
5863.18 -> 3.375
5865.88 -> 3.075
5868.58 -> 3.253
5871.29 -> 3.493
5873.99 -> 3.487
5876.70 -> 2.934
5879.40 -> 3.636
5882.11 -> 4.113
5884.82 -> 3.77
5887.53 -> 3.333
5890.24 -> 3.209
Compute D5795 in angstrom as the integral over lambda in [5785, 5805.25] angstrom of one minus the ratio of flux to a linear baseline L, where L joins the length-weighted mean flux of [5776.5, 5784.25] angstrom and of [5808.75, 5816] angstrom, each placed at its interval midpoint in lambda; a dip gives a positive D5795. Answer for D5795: -1.65 angstrom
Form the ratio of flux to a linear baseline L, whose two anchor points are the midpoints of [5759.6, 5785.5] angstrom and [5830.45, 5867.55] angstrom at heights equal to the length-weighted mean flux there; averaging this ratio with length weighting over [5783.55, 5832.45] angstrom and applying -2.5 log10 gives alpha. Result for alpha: -0.02 mag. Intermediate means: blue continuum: 3.43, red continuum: 3.64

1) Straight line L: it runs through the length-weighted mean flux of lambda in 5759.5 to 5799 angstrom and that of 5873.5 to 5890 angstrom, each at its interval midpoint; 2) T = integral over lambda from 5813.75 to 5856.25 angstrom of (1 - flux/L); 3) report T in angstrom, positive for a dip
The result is -2.5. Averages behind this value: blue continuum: 3.48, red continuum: 3.53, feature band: 3.71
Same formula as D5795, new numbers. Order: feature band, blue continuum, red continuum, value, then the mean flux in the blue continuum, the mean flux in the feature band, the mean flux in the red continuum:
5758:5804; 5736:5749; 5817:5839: 2.0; 3.55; 3.51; 3.8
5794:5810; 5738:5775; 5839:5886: -0.5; 3.56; 3.67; 3.53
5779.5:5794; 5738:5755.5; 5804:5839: 1.5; 3.67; 3.28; 3.66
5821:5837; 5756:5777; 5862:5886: -2.0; 3.47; 3.9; 3.46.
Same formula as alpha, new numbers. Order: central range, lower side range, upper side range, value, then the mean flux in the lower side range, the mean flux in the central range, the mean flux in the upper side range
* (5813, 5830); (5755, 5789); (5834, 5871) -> -0.03 mag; 3.38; 3.59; 3.56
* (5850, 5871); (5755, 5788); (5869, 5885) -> 0.03 mag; 3.38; 3.42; 3.54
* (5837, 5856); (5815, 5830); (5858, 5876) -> -0.05 mag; 3.62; 3.65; 3.36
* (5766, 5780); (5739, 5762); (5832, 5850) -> 0.03 mag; 3.56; 3.53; 3.78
